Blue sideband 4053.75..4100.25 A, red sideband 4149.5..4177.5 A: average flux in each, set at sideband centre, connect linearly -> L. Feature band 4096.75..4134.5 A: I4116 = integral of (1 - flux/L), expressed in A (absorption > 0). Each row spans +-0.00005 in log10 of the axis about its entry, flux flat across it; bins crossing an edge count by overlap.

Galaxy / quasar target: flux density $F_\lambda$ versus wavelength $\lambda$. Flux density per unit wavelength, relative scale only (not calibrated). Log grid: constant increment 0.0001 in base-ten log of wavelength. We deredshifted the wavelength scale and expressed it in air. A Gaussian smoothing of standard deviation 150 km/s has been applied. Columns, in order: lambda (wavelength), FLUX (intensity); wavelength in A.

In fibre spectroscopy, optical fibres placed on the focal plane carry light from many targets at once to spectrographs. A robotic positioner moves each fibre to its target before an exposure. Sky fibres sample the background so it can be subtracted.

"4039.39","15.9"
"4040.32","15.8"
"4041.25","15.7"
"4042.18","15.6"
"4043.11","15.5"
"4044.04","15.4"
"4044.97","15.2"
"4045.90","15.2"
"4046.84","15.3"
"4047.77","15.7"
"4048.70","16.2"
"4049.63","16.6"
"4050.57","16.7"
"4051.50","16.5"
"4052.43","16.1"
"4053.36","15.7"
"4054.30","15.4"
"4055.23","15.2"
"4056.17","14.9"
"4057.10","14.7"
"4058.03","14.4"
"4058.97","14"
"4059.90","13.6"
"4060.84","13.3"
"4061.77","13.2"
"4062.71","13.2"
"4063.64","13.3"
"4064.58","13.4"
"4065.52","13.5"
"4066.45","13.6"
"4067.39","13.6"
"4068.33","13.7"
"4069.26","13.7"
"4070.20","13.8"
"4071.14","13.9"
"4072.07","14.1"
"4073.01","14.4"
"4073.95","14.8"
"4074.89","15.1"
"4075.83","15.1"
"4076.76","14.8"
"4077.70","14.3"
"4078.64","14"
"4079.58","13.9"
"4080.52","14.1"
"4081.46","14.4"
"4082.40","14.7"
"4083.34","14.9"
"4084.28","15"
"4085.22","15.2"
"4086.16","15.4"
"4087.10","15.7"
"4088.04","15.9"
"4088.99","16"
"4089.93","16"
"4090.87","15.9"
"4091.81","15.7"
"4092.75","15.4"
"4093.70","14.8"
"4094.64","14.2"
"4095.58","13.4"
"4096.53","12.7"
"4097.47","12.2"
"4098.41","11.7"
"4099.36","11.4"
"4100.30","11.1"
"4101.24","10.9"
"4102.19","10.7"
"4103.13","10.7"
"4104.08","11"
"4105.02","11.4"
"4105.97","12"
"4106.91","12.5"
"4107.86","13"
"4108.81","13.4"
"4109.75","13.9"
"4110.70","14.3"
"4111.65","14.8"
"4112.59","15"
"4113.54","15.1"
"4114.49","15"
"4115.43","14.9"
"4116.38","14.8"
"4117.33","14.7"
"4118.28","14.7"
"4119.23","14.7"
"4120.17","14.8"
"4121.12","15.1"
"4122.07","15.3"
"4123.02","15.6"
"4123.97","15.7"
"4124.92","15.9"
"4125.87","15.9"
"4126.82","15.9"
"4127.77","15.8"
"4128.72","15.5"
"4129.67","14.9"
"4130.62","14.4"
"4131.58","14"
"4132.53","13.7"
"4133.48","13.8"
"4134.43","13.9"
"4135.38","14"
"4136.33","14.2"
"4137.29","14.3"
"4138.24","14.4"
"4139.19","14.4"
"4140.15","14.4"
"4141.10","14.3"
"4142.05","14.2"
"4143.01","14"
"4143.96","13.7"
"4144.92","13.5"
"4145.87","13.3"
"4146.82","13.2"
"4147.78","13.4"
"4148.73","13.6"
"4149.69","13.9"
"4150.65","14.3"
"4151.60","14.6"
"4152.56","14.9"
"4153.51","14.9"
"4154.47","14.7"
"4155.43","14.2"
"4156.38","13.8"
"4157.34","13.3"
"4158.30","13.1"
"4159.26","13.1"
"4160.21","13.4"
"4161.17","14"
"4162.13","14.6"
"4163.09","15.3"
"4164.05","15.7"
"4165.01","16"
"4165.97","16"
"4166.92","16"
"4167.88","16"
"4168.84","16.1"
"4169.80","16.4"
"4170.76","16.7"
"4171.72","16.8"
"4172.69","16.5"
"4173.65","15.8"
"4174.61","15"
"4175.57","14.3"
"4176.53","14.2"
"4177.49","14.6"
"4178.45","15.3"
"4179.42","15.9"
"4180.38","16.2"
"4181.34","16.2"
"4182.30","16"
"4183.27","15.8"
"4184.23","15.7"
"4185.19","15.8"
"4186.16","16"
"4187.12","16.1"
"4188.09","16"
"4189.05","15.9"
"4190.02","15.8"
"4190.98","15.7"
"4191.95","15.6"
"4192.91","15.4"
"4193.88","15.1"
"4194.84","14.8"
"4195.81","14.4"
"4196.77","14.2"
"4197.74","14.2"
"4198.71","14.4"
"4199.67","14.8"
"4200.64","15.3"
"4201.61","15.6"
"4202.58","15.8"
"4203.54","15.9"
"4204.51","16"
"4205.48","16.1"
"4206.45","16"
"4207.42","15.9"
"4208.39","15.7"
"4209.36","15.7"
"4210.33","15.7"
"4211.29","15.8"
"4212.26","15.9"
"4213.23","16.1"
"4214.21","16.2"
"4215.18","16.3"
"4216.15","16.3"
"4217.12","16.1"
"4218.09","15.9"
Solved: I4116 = 1.9 A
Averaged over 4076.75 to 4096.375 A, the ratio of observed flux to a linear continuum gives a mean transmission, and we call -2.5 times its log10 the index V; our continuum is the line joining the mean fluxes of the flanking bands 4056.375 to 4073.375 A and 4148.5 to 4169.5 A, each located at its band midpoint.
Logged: -0.07 mag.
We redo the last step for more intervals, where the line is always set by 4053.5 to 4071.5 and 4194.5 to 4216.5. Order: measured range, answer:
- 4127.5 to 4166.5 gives 0.046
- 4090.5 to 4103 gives 0.105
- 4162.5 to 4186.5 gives -0.041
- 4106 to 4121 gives 0.014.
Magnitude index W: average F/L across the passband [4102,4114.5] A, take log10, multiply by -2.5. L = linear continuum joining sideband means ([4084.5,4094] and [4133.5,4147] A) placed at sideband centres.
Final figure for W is 0.15 mag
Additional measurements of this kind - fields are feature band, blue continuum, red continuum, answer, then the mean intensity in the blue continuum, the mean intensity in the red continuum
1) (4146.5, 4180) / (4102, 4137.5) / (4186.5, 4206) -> 0.00 mag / 14.2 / 15.4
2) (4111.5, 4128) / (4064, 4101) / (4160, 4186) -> -0.03 mag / 14.2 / 15.6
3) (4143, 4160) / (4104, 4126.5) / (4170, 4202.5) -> 0.08 mag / 14.4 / 15.5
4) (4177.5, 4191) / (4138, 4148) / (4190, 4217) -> -0.06 mag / 13.9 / 15.5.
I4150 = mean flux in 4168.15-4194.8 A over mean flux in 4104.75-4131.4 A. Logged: 1.1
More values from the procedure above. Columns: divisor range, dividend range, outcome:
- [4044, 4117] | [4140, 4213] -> 1.06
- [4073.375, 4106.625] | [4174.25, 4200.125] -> 1.11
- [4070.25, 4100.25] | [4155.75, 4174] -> 1.05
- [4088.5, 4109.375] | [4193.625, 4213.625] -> 1.18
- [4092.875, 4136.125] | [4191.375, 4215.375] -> 1.12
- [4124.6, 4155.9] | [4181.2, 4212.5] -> 1.08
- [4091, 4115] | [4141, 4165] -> 1.07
